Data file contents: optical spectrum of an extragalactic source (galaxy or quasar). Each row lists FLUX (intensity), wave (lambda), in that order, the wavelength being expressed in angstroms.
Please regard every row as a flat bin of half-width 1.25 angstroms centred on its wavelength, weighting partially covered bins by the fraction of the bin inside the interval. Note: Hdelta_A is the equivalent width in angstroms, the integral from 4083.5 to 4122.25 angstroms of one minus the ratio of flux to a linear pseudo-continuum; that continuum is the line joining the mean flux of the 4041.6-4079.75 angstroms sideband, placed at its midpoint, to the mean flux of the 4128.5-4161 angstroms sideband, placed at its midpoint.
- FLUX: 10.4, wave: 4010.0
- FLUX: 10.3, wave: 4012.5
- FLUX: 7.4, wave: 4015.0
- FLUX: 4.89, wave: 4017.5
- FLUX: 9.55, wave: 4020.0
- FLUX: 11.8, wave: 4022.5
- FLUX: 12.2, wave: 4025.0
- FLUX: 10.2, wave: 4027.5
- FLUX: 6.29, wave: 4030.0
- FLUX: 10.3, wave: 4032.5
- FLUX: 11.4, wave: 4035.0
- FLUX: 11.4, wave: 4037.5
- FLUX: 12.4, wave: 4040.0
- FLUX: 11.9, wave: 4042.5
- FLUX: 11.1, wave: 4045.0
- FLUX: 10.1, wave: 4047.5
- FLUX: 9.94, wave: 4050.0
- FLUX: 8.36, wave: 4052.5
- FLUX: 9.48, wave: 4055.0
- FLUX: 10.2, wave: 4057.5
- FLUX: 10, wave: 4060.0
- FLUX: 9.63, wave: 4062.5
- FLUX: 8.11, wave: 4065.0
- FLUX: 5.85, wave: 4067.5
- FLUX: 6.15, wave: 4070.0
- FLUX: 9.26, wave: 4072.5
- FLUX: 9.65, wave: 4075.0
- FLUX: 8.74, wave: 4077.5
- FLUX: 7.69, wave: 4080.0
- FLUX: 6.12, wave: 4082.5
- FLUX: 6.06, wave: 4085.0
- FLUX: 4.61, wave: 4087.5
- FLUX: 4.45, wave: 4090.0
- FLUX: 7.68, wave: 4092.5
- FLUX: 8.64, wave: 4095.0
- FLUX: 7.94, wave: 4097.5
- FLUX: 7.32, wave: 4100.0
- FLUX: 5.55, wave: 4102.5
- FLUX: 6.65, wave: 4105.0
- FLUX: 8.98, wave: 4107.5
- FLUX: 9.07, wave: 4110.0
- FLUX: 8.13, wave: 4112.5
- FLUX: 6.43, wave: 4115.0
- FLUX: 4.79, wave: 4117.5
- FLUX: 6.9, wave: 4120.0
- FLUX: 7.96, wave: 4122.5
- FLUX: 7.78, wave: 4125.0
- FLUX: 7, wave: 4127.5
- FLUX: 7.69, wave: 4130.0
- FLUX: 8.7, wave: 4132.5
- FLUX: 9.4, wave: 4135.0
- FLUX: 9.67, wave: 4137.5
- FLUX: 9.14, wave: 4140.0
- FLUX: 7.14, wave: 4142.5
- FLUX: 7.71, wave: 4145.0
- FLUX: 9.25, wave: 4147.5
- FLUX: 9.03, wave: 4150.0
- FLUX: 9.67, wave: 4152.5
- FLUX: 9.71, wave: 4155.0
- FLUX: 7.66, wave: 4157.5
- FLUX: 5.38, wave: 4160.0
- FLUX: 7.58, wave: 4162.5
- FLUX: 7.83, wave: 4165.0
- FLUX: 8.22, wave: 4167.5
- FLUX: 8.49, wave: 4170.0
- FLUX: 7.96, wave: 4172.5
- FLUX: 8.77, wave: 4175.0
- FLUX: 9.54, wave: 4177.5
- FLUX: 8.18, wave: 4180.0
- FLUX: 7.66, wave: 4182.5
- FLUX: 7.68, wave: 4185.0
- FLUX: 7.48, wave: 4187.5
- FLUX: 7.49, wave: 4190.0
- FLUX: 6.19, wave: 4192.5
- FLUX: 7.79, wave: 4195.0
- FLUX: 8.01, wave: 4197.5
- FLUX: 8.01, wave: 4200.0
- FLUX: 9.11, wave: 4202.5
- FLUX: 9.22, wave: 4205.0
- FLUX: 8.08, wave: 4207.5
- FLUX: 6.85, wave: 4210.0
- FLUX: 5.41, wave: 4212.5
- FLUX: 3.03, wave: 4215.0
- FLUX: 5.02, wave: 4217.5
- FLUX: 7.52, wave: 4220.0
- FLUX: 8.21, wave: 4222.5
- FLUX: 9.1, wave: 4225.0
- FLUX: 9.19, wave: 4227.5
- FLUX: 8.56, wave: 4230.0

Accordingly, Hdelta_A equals 8.42 angstroms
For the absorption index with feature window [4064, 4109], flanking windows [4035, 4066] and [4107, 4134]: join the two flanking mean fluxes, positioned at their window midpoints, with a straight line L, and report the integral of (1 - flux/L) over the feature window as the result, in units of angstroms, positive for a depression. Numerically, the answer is 8.5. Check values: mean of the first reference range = 10.3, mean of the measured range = 7.2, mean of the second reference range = 7.56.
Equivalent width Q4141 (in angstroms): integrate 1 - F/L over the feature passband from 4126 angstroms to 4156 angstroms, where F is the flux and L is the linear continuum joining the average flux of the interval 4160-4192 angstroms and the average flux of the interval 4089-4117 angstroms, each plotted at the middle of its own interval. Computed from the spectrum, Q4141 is -4.0 angstroms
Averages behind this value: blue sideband 7.31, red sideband 7.92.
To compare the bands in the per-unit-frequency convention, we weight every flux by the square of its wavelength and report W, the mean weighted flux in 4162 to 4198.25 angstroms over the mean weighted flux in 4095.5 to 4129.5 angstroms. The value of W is 1.1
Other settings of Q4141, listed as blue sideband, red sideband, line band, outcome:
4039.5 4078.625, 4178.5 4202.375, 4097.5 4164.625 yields 4.61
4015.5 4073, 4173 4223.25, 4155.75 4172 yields 0.64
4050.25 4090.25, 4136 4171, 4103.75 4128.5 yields 2.33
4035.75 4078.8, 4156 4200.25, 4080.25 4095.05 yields 4.79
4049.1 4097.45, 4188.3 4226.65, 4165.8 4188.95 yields -2.41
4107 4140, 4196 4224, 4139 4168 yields -2.03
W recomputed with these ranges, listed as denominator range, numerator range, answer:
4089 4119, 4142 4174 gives 1.17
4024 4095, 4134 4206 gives 0.98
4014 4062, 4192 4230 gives 0.81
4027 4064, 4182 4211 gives 0.83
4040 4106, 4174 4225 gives 0.97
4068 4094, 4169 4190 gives 1.22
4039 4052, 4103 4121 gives 0.68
